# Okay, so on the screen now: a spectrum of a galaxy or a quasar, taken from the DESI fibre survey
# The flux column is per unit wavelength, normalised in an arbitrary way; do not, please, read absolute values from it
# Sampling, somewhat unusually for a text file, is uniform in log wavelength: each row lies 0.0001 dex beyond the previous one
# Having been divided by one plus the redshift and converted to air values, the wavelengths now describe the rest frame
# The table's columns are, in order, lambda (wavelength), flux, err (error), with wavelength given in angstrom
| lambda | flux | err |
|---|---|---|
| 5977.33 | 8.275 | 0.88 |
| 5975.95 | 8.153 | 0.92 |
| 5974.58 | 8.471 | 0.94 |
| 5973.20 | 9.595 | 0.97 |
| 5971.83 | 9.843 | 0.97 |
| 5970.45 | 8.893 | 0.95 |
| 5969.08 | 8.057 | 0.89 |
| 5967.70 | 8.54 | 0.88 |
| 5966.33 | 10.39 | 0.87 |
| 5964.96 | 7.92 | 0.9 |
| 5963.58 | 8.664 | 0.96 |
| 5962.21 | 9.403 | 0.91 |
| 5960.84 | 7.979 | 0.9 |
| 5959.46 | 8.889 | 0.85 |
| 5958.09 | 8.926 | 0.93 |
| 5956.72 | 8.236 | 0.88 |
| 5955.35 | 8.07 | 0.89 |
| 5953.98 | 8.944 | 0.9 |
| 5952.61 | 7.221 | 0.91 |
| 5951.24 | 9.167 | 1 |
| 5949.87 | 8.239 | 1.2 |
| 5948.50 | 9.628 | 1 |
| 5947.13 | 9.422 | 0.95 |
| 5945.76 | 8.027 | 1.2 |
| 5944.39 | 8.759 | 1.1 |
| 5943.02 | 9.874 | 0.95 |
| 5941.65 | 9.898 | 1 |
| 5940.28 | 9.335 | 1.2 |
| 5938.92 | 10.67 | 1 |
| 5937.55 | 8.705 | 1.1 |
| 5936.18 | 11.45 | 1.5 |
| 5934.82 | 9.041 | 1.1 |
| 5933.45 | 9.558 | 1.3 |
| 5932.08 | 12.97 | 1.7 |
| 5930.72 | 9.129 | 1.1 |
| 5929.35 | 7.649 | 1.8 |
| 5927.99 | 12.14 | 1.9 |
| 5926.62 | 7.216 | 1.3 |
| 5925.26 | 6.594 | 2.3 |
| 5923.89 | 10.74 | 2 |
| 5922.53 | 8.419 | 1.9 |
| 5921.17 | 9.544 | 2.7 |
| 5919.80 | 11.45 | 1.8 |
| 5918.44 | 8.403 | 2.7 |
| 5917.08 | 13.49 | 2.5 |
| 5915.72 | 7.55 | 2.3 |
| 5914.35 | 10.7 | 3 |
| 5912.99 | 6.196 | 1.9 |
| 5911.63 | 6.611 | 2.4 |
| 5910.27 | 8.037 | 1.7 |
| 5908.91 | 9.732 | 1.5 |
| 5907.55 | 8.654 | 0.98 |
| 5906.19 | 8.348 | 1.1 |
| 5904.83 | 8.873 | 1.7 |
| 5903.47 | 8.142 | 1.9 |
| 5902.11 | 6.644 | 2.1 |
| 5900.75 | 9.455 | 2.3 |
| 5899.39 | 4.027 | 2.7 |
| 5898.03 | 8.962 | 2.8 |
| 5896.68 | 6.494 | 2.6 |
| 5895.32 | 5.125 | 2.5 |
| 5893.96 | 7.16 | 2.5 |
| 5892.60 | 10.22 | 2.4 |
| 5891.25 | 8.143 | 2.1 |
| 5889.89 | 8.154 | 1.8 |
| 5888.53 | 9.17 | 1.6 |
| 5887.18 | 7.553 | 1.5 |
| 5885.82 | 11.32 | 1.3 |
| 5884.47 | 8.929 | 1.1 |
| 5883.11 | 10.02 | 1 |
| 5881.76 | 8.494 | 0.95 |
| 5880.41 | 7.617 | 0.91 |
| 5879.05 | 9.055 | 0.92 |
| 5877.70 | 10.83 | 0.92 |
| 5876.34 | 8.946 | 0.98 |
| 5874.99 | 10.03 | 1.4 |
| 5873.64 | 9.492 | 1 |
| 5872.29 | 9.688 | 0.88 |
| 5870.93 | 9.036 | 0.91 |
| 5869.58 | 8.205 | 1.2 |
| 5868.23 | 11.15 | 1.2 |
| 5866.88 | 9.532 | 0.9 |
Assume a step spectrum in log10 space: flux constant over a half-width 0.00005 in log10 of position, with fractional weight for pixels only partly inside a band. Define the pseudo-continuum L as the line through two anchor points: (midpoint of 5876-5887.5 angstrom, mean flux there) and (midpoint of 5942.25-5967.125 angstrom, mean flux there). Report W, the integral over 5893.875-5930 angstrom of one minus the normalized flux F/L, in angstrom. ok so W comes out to 2.54 angstrom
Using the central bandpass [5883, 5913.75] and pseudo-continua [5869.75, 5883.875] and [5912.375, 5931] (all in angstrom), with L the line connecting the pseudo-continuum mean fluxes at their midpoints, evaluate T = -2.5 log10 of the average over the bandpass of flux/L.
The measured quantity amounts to 0.15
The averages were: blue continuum 9.28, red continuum 9.24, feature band 8.06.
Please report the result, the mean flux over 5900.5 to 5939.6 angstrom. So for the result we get 9.17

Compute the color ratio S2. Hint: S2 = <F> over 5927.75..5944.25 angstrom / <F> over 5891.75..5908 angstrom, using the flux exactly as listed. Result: 1.30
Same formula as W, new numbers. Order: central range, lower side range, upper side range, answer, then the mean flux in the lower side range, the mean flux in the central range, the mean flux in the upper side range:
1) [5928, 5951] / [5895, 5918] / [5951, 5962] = -3.5 angstrom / 8.11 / 9.59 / 8.44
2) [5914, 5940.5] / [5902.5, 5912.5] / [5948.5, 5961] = -4.4 angstrom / 8.25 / 9.73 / 8.49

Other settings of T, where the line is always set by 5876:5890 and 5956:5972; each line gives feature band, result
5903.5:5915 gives 0.08 mag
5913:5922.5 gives -0.09 mag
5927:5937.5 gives -0.13 mag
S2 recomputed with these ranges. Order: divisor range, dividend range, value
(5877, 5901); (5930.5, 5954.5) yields 1.13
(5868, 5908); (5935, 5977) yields 1.05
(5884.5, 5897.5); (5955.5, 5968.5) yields 1.07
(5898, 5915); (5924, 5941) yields 1.20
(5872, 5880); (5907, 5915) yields 0.87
